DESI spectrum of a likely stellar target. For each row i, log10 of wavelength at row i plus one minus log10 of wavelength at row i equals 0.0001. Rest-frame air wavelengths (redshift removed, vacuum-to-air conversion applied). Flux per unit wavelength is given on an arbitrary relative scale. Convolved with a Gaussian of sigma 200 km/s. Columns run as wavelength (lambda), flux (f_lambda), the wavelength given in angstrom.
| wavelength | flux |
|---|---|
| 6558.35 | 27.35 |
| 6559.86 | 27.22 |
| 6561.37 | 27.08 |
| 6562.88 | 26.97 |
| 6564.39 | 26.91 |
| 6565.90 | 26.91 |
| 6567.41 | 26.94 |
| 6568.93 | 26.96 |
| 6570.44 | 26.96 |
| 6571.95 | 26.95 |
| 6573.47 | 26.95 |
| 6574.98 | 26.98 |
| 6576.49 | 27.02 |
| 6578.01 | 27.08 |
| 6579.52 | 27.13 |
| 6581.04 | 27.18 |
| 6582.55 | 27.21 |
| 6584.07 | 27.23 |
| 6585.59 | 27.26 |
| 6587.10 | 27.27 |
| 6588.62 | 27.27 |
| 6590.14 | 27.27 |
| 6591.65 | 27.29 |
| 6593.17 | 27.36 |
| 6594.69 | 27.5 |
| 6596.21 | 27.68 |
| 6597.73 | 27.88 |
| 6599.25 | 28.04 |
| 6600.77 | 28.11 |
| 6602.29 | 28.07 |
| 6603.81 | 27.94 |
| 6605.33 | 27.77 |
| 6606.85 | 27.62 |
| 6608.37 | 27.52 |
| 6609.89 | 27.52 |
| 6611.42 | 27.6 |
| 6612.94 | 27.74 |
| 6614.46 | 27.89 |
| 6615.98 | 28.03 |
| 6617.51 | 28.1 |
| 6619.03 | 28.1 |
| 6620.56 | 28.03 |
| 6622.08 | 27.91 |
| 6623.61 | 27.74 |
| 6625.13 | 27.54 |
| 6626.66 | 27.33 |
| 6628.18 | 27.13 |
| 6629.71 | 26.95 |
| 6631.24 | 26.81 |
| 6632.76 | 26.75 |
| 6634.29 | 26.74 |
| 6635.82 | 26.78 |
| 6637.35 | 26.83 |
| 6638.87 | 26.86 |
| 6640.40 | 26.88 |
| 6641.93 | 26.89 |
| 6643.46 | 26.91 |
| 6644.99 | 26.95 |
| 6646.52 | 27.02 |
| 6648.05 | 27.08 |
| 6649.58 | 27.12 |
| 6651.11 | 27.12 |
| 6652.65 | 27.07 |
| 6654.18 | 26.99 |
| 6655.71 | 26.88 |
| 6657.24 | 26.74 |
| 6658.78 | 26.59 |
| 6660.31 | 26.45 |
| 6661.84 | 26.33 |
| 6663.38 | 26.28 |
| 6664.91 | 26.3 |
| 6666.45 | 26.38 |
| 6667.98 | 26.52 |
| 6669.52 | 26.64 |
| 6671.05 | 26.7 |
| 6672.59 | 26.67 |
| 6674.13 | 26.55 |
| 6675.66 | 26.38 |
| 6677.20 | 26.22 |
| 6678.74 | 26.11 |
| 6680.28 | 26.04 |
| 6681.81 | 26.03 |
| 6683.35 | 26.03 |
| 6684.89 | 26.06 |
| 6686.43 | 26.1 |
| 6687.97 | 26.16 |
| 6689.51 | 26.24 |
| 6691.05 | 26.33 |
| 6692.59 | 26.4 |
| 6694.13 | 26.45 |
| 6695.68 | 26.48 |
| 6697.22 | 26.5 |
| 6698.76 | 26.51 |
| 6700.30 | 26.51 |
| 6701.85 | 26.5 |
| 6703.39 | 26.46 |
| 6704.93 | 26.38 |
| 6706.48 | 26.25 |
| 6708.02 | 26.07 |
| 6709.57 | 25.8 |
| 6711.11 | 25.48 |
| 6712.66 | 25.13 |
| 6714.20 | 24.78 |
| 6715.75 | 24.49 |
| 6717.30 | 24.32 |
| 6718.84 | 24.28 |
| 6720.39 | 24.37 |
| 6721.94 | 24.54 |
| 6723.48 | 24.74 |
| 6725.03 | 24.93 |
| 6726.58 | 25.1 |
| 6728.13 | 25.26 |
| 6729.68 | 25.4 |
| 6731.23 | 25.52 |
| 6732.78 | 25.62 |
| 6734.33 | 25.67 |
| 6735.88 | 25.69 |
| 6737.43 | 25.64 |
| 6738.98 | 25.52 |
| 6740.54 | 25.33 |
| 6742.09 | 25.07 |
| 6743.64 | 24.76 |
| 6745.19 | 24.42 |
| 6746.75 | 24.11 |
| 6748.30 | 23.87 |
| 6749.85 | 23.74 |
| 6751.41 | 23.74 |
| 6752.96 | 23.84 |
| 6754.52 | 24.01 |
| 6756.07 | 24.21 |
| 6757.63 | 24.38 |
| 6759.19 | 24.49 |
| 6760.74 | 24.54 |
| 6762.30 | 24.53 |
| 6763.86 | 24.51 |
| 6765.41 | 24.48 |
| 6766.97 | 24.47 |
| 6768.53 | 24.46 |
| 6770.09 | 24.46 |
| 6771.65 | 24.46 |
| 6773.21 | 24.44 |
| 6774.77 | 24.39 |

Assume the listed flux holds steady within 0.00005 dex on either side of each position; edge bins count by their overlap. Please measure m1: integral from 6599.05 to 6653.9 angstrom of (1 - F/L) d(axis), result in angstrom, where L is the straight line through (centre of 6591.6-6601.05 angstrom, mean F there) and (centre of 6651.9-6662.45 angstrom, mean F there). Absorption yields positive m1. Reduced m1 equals -0.3 angstrom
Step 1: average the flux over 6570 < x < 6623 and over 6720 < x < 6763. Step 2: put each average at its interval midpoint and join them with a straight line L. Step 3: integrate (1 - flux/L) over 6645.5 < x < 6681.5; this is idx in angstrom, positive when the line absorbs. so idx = -0.50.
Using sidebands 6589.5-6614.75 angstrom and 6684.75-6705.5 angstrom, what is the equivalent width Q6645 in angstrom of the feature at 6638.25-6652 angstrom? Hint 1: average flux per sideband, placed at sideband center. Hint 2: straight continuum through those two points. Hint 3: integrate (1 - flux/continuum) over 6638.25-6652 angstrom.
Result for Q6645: 0.1 angstrom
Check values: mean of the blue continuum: 27.7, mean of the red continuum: 26.4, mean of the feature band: 27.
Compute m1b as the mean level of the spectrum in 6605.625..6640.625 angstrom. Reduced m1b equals 27.4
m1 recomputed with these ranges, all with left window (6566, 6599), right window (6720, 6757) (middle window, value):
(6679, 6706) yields -0.84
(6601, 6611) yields -0.34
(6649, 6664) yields -0.40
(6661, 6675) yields -0.32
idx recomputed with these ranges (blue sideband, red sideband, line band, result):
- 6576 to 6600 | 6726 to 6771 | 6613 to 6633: -0.61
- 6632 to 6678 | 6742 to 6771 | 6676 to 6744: -0.71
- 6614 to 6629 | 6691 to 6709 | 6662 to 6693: 0.55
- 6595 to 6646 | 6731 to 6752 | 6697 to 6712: -0.32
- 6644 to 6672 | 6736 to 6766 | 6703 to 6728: 0.18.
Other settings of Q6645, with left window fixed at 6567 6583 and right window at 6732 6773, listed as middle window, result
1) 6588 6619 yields -1.3 angstrom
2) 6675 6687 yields -0.2 angstrom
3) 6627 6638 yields -0.3 angstrom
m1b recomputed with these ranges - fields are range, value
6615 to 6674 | 27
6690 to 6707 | 26.4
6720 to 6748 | 25.1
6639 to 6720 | 26.3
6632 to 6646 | 26.9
